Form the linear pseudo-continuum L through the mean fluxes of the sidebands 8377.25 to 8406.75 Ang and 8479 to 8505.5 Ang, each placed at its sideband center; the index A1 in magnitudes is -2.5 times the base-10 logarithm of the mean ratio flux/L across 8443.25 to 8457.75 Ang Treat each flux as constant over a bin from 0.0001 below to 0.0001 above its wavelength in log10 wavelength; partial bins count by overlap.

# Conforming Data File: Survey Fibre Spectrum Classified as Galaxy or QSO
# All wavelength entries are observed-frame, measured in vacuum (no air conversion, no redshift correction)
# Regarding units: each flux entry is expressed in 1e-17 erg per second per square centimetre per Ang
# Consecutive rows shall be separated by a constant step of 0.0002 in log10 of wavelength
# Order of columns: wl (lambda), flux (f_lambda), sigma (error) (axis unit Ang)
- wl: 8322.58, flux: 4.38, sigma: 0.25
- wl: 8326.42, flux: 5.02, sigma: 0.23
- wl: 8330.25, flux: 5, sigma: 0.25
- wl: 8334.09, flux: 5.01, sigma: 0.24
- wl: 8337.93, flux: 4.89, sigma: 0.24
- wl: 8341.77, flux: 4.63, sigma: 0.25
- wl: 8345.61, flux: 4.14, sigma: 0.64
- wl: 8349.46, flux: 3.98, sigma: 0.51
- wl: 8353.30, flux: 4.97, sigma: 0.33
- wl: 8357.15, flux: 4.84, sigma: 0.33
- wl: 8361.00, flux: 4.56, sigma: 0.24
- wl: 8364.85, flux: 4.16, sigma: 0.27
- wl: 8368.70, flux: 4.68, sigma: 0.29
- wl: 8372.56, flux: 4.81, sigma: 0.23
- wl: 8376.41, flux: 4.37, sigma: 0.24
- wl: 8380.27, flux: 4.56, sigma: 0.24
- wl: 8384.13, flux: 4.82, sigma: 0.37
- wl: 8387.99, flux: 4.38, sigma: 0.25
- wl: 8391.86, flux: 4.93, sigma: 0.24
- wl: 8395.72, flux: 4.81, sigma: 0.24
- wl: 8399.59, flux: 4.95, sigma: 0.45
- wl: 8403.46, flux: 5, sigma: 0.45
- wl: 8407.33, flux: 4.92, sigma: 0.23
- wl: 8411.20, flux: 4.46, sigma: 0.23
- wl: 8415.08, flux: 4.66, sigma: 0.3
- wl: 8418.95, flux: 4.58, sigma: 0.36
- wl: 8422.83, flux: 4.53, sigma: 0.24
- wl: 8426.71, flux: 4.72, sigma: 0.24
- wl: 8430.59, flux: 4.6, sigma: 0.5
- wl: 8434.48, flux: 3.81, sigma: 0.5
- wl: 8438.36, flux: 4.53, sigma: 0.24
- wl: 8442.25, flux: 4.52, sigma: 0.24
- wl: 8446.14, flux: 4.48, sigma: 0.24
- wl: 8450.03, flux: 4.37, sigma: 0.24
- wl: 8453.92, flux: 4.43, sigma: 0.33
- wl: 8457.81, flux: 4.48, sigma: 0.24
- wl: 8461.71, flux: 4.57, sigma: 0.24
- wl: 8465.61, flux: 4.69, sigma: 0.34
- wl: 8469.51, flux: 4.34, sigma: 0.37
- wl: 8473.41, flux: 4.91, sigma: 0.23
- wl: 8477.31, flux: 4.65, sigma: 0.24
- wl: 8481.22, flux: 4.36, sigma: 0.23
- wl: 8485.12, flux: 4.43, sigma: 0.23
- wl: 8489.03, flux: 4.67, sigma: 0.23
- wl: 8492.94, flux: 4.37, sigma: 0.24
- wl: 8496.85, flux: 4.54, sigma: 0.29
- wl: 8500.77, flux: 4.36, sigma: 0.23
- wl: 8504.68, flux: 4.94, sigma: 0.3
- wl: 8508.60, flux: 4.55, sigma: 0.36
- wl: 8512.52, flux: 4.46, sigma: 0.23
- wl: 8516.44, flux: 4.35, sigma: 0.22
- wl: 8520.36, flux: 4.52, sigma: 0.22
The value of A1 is 0.04 mag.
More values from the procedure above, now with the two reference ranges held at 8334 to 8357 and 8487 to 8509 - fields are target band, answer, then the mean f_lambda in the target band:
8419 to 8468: 0.024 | 4.48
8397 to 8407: -0.085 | 4.95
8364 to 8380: 0.012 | 4.53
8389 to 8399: -0.058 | 4.83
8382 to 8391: -0.012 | 4.64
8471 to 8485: -0.007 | 4.6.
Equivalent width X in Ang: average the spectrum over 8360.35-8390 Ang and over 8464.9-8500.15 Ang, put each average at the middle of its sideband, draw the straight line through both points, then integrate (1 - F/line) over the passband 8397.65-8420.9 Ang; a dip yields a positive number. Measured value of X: -1.1 Ang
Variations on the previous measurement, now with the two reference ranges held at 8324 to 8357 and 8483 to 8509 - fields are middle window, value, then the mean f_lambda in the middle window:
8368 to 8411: -0.8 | 4.74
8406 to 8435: 0.4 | 4.56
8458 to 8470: 0.1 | 4.55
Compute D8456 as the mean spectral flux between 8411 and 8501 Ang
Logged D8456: 4.51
